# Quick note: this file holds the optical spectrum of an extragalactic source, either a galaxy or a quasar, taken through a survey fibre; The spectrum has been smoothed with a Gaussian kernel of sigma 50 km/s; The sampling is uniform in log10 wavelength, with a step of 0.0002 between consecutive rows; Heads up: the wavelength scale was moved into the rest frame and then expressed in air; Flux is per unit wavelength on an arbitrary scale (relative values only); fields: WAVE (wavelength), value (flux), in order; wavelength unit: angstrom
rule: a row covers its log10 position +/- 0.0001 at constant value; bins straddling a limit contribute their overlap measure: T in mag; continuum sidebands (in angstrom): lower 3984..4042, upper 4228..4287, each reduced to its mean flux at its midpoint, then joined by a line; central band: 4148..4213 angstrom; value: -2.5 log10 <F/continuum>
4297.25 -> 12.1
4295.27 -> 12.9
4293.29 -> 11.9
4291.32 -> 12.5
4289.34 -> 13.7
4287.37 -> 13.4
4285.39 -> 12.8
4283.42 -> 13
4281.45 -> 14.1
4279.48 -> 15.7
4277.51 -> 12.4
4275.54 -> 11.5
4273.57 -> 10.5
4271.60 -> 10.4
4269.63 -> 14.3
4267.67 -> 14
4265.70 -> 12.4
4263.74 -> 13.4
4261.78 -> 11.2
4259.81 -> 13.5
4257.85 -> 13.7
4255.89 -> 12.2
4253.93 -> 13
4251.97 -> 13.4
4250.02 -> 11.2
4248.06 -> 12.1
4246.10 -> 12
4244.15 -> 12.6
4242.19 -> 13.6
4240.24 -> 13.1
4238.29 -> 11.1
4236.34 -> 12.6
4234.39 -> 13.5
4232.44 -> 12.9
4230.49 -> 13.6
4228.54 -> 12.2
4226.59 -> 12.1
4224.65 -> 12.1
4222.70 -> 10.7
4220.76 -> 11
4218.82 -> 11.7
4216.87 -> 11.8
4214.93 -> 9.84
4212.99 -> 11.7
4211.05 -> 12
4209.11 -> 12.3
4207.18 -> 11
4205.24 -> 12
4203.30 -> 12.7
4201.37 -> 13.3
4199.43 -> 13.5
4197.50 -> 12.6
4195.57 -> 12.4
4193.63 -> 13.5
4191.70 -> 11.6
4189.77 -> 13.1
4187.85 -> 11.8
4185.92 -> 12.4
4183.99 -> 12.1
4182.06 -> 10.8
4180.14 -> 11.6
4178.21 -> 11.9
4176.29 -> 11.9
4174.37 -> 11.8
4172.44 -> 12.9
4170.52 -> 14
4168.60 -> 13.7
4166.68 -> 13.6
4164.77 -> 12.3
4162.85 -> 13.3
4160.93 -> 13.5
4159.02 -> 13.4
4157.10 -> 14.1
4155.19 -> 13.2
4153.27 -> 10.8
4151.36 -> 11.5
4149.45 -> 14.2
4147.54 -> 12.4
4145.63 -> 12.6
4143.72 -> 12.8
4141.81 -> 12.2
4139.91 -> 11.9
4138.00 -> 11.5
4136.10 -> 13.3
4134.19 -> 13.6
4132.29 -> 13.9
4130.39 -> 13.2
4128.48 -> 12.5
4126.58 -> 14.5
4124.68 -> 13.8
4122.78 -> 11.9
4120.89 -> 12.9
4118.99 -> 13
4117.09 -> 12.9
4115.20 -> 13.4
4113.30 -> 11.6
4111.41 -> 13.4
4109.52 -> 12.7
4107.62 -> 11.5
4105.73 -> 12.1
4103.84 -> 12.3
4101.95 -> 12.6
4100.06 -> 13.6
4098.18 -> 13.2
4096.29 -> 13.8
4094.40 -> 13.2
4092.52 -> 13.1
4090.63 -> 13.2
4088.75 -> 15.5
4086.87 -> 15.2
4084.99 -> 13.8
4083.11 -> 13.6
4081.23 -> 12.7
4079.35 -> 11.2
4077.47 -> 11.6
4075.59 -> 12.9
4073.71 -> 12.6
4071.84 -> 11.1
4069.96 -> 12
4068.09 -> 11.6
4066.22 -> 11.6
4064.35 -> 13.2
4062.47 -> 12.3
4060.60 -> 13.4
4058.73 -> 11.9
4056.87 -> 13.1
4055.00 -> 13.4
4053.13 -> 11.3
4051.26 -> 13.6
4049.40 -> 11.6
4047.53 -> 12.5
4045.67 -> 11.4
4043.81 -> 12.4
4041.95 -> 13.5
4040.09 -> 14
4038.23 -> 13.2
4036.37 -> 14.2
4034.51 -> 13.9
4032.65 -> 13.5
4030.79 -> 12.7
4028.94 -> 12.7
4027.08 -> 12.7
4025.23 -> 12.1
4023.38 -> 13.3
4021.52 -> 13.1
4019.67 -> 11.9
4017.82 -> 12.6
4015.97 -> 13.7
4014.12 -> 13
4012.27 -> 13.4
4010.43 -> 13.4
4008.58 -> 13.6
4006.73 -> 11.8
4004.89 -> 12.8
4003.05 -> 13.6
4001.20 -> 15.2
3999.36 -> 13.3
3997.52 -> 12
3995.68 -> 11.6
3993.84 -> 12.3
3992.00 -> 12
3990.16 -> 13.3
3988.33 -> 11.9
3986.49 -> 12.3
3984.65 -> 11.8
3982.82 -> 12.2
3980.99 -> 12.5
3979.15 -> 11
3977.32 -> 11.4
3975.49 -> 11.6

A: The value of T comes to 0.02 mag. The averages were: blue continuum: 12.9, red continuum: 12.7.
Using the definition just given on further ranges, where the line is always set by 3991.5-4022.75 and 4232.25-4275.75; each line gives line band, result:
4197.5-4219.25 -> 0.052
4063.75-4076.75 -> 0.062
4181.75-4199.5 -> 0.022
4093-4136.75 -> -0.021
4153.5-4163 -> -0.052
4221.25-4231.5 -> 0.044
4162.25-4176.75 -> -0.025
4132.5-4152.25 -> 0.005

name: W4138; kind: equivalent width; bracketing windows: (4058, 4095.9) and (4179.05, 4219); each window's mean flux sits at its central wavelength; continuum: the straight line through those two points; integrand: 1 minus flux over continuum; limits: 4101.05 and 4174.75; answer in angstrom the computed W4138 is -2.4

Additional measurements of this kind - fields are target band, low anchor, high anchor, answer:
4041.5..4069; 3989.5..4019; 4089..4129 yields 1.1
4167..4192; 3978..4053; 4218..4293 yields 0.7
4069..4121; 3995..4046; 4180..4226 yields -1.1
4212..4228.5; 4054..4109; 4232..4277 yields 1.5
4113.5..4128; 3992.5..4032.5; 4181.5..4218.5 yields -0.7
